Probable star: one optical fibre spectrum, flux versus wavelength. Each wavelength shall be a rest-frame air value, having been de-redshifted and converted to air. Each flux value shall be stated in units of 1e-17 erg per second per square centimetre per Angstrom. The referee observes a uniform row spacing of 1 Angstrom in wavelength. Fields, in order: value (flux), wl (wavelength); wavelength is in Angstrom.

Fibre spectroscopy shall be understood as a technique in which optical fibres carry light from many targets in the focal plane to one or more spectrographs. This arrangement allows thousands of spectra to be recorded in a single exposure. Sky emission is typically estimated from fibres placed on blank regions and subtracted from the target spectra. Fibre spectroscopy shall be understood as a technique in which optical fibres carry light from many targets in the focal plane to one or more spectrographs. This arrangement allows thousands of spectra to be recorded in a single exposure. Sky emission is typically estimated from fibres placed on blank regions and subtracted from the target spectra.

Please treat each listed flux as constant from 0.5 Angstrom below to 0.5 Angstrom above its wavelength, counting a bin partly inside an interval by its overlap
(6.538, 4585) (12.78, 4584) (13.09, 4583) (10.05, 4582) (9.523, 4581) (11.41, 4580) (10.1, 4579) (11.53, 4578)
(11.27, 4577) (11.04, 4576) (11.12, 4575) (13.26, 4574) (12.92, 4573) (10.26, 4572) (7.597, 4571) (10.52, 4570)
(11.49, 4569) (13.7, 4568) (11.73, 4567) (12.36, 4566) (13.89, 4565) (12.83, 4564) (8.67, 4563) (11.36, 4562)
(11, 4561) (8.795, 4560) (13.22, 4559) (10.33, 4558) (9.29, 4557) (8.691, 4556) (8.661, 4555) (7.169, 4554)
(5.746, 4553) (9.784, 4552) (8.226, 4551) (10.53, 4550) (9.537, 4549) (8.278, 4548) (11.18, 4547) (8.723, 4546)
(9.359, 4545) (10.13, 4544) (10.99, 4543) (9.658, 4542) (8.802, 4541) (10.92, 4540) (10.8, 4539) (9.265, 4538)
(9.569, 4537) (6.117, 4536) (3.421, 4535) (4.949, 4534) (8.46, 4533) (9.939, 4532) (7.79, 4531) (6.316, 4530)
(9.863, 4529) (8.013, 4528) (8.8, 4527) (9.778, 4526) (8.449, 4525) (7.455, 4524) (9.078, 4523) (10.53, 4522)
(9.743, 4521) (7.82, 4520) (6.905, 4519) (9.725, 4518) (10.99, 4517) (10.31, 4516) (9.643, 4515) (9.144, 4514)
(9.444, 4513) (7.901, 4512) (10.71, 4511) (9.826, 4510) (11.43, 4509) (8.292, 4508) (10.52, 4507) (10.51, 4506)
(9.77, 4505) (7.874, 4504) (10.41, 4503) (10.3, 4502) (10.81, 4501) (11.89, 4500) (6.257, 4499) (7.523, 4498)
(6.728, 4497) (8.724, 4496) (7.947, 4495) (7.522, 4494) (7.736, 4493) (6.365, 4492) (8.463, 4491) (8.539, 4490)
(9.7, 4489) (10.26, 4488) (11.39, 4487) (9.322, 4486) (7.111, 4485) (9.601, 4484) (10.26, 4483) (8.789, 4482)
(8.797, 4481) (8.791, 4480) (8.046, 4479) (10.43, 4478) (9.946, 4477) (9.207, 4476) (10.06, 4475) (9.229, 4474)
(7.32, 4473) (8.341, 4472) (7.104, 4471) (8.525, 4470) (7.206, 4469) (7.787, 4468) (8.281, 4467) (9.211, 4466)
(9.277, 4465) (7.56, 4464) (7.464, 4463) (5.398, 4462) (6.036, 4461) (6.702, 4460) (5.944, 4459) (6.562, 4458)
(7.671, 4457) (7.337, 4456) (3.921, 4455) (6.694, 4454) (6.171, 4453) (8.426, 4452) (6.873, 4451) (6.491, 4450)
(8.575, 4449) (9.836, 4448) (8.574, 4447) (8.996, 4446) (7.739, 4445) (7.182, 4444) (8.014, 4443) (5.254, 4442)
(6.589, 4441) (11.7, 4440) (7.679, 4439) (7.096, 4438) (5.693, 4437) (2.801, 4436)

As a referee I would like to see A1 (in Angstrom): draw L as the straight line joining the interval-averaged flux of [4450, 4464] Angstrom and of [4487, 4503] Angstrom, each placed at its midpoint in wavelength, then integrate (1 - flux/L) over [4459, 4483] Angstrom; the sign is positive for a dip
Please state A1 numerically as -2.7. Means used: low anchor 6.59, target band 8.23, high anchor 8.73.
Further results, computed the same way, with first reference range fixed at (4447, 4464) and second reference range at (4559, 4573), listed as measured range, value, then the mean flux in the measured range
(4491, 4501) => 0.6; 8.03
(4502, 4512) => -1.0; 9.84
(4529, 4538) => 2.4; 7.35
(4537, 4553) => 1.2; 9.61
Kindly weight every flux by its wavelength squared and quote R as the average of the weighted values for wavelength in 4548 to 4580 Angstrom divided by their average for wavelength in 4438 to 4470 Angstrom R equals 1.5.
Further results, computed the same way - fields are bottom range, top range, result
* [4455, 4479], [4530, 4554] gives 1.15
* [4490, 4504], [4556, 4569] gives 1.37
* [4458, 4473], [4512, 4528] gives 1.25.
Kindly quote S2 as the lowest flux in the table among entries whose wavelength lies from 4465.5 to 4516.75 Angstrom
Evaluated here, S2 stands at 6.257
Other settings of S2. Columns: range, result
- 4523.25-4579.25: 3.421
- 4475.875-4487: 7.111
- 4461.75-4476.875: 5.398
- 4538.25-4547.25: 8.723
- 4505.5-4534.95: 4.949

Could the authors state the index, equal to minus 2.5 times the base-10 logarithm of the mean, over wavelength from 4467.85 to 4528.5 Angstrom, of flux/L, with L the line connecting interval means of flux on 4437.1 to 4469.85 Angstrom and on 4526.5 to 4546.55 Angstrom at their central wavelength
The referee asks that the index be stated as -0.12 mag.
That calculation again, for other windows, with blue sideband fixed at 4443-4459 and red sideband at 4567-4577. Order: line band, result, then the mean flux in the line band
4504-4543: 0.086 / 8.98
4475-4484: -0.128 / 9.34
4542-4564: 0.121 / 9.59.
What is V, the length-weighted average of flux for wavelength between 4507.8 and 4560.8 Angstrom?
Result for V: 9.04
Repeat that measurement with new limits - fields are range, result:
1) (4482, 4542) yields 8.92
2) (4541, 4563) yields 9.52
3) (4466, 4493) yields 8.79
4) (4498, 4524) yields 9.51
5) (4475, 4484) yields 9.34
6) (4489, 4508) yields 8.78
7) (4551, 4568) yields 10.3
